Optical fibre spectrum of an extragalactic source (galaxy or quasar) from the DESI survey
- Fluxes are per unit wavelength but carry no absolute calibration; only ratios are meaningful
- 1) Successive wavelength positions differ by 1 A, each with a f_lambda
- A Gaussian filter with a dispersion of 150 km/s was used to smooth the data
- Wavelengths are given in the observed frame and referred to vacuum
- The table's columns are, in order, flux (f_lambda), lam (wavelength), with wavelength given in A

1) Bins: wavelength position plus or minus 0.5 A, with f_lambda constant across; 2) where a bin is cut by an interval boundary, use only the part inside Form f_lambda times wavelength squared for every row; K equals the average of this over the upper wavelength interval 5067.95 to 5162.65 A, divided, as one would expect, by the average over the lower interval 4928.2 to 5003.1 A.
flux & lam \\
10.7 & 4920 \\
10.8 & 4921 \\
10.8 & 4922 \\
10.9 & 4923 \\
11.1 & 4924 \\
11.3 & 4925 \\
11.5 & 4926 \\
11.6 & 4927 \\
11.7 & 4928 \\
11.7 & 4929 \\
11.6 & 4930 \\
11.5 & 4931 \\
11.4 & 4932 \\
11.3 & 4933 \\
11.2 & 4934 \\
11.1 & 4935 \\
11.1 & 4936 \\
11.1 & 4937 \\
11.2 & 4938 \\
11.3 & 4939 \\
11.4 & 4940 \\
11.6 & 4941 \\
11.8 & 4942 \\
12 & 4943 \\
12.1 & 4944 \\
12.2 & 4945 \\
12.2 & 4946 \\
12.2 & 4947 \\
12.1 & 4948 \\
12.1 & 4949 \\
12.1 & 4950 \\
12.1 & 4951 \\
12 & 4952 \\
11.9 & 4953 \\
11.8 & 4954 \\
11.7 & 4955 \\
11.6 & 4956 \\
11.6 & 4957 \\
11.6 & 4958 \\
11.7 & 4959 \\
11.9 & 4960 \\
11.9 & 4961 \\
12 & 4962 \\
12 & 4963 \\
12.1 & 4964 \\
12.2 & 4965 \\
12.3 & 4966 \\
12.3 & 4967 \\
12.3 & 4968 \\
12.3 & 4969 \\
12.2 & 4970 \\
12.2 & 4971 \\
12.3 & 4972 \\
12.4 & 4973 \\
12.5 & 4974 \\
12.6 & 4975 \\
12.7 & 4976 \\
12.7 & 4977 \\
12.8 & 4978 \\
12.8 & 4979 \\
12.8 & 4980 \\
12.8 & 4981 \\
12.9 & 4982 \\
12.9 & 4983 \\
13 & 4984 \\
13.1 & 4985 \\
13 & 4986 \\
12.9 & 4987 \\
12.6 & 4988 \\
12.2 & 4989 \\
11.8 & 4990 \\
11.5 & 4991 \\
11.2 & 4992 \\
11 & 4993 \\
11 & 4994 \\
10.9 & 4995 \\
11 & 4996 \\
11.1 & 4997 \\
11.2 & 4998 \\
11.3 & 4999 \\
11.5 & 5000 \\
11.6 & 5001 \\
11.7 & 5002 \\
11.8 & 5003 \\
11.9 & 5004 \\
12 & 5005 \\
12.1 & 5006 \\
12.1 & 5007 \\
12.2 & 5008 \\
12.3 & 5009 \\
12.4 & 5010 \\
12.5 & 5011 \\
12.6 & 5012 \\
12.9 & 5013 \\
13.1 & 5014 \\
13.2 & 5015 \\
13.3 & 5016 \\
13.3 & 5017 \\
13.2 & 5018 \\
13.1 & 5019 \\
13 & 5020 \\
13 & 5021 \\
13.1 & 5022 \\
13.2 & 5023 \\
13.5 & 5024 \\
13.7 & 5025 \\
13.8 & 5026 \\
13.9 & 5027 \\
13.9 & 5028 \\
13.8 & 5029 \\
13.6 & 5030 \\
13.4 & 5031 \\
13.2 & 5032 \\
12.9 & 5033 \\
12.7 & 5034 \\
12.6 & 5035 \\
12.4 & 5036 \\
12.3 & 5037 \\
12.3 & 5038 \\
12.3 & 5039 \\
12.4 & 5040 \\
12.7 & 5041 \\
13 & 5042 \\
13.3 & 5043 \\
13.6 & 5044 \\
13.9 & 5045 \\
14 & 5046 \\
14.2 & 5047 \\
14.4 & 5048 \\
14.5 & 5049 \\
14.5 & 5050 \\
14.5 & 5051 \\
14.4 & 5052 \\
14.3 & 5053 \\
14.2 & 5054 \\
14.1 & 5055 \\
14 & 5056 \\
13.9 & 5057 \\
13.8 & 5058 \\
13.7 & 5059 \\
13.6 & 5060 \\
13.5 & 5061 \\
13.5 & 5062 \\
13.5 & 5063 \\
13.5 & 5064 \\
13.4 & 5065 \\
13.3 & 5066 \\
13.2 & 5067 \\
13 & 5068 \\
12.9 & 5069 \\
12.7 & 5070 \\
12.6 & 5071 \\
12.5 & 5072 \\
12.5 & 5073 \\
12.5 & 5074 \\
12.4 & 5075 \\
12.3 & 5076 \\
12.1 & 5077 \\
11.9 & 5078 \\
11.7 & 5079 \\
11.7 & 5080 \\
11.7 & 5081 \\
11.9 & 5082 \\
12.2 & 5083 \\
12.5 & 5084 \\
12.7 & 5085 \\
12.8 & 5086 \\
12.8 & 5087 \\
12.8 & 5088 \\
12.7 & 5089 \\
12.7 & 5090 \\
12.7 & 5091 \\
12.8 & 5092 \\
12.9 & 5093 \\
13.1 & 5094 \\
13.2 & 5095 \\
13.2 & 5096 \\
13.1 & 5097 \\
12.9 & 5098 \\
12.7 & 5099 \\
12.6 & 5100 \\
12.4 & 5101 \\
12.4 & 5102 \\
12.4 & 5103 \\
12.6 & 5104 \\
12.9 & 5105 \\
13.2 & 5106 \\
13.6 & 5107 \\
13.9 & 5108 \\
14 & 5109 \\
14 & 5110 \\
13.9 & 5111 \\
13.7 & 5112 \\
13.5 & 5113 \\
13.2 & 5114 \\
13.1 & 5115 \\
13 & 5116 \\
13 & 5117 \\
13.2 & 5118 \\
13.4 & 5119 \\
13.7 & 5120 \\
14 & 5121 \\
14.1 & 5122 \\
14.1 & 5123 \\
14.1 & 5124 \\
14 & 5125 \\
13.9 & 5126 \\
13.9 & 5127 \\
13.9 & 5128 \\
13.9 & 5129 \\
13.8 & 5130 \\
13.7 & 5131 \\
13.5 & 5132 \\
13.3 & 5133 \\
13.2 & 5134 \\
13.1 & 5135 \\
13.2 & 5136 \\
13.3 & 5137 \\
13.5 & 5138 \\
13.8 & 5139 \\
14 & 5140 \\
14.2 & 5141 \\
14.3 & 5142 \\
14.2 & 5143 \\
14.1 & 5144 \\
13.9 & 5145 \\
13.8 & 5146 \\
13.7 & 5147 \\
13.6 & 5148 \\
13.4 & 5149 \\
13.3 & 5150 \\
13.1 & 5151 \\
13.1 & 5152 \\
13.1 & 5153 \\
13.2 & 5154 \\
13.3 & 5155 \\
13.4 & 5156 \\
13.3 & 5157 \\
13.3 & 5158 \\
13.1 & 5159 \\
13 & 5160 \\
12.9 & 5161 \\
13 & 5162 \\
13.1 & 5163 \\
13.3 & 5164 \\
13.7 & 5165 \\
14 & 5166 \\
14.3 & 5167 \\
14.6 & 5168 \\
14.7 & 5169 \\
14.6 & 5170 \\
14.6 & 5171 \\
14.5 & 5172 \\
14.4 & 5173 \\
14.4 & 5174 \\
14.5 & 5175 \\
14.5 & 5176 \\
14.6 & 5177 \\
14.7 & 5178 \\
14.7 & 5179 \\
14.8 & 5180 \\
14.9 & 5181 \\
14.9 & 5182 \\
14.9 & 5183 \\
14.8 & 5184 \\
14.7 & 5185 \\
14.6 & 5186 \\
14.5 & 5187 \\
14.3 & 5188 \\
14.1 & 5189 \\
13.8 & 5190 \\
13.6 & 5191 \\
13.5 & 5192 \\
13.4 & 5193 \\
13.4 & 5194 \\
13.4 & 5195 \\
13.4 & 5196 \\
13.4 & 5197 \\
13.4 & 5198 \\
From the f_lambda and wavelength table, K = 1.17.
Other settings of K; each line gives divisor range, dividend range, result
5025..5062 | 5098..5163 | 1.03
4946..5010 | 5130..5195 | 1.24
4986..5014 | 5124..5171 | 1.22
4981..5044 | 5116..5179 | 1.16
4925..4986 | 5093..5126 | 1.18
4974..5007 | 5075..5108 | 1.09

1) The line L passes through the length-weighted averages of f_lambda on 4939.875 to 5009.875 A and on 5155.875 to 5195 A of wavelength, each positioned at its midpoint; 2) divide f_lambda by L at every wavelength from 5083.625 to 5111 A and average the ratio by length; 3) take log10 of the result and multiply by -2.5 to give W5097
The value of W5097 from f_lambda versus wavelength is 0.03 mag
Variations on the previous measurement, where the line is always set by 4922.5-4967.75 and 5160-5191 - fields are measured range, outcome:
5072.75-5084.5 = 0.09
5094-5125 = 0.02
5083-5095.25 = 0.05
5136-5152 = 0.02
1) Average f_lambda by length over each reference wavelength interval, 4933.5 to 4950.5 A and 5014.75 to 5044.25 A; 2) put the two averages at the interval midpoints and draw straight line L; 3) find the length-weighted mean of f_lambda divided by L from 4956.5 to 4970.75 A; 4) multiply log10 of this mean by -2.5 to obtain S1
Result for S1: 0.00 mag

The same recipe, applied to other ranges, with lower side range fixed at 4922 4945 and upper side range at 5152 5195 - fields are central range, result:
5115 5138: -0.01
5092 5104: 0.03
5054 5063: -0.08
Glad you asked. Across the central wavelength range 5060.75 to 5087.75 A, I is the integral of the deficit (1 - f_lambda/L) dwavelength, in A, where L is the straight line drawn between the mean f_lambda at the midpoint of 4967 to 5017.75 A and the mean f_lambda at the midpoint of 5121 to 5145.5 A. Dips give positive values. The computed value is 1.1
